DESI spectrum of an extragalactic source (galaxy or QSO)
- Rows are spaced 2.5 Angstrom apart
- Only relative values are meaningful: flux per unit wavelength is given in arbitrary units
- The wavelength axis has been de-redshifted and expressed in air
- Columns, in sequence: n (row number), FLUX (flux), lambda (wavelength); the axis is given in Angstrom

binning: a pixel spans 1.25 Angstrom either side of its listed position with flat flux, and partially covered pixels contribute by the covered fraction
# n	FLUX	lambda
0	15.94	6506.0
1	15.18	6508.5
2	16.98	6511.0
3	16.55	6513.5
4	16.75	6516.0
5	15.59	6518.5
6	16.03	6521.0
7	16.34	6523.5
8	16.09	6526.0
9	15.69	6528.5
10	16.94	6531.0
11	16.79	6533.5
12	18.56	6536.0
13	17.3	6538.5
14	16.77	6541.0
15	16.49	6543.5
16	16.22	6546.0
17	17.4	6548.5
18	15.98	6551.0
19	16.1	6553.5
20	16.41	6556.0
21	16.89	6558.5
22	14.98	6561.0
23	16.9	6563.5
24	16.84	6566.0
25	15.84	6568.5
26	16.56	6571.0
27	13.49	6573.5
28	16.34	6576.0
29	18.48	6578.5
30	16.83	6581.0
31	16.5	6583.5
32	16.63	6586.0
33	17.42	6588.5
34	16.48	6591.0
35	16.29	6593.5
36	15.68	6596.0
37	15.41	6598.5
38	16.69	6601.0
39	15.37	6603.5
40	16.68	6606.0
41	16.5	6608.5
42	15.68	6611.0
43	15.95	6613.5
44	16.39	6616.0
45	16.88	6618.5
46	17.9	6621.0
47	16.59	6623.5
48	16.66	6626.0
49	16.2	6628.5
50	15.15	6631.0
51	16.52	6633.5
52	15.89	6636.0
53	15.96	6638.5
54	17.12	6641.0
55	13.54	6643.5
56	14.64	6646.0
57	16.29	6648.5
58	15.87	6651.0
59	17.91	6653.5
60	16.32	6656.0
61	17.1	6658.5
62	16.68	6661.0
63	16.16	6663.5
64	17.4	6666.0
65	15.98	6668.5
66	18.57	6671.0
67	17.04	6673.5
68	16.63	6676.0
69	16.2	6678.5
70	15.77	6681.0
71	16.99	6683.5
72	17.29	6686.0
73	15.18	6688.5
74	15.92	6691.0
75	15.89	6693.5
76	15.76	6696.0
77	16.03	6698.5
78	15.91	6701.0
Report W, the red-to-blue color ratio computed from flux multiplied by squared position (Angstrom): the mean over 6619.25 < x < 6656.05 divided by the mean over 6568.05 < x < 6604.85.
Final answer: 1.01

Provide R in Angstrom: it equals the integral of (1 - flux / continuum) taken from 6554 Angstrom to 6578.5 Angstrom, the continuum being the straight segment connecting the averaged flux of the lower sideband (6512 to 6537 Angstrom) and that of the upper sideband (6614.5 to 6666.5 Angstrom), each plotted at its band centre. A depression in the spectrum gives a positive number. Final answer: 0.44 Angstrom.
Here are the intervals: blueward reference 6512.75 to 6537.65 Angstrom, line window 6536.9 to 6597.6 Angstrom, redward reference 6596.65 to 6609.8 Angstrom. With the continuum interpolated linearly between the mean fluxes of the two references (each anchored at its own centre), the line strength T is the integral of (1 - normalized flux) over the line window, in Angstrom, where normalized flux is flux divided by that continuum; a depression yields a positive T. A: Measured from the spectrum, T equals -0.5 Angstrom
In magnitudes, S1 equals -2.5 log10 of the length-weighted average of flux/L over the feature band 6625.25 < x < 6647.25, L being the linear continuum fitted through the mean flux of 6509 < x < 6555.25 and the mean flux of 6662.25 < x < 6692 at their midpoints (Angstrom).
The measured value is 0.06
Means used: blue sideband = 16.6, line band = 15.7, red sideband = 16.6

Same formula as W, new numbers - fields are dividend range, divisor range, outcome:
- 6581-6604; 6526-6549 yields 0.99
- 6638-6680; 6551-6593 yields 1.03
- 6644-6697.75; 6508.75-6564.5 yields 1.04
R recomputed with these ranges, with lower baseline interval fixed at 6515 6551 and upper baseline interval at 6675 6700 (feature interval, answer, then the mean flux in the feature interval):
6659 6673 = -0.6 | 17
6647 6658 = -0.2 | 16.6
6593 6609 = 0.3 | 16.1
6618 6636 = -0.2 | 16.5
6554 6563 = 0.2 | 16.2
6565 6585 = 0.2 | 16.4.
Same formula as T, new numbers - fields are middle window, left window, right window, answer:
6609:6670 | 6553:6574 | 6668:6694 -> 0.29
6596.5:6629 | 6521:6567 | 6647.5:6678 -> 0.68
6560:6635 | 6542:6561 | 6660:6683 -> 0.88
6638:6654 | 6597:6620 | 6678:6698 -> 0.34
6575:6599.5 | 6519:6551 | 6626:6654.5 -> -0.48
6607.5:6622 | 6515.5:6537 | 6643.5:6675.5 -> 0.00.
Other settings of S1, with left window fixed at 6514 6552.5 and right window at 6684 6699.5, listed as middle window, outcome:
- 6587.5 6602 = 0.01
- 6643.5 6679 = -0.02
